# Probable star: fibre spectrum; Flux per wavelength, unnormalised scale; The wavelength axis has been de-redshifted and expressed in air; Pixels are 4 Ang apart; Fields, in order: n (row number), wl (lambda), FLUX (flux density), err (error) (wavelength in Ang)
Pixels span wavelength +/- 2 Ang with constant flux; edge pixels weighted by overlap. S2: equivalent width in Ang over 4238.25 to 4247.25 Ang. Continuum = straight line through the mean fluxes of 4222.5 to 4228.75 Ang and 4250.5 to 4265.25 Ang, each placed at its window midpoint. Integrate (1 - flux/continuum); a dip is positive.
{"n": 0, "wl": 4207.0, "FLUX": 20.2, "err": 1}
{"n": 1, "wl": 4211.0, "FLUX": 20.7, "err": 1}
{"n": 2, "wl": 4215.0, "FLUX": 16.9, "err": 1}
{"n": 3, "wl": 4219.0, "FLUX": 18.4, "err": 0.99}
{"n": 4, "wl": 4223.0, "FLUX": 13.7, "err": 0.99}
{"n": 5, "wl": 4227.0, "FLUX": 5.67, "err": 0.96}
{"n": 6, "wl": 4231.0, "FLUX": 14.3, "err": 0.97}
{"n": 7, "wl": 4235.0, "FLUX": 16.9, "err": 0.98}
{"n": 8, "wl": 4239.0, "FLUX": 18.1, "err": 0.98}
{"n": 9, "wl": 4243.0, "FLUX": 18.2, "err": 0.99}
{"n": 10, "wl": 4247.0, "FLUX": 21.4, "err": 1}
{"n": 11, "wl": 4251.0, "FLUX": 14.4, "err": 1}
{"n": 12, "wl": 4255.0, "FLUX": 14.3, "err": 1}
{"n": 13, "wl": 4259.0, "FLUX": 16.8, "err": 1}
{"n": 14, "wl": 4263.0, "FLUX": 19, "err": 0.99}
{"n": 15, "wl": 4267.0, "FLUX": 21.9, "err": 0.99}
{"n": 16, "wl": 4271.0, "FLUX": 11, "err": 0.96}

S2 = -4.3 Ang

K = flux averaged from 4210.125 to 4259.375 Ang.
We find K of 16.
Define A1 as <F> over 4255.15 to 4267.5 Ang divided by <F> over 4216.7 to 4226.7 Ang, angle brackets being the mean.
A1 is 1.27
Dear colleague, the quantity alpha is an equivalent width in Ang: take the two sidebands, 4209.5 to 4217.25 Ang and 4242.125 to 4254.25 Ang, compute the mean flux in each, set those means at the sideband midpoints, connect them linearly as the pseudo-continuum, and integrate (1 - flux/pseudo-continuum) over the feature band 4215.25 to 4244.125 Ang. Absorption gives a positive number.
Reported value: 4.9 Ang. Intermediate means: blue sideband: 18.7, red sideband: 17.6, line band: 15.1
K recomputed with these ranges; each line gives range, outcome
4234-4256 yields 17.4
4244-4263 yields 17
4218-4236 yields 13.4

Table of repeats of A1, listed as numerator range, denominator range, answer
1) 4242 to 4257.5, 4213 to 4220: 0.97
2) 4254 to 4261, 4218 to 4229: 1.30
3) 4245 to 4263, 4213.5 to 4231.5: 1.24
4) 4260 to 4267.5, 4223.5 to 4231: 2.05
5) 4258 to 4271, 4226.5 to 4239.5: 1.28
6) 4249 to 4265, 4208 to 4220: 0.86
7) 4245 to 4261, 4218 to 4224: 1.04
